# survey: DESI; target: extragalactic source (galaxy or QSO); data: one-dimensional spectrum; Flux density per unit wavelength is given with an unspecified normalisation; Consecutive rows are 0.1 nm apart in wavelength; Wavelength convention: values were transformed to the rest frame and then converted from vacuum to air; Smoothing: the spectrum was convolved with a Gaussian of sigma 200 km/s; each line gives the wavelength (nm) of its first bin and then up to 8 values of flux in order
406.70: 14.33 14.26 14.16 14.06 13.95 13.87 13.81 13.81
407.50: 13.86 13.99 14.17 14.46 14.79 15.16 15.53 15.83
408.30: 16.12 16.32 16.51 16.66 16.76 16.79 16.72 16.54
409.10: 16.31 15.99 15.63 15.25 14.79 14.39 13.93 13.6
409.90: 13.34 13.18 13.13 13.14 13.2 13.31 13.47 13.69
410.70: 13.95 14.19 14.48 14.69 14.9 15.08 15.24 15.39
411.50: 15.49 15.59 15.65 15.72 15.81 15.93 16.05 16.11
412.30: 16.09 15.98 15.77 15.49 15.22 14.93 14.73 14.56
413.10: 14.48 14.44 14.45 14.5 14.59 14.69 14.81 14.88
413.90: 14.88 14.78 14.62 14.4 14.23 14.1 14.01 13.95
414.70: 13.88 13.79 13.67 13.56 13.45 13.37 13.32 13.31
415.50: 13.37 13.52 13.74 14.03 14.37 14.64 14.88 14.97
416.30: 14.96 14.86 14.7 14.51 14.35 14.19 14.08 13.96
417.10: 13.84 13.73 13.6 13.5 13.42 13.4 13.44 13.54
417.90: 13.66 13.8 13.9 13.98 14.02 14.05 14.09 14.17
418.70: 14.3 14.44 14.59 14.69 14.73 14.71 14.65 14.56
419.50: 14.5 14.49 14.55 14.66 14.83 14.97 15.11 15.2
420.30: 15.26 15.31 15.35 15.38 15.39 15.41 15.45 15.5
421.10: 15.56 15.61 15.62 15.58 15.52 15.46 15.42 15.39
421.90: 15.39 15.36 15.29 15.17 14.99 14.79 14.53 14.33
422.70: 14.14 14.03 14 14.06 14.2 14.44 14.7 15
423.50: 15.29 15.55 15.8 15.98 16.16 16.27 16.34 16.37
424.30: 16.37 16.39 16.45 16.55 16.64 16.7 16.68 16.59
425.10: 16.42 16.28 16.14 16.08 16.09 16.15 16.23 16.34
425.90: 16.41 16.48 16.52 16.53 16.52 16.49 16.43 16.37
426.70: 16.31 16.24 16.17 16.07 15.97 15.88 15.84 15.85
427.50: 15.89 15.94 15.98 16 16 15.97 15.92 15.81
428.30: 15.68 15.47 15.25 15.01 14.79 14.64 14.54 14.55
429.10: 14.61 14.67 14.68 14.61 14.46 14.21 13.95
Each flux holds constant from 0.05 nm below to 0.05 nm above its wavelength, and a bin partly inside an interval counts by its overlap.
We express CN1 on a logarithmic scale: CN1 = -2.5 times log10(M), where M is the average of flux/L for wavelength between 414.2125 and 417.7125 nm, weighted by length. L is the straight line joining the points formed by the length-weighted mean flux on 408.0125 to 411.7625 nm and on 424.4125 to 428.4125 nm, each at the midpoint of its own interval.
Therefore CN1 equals 0.11 mag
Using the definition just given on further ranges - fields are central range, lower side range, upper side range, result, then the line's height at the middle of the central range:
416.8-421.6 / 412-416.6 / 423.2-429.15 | 0.04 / 15.1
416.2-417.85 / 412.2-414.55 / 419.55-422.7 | 0.07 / 15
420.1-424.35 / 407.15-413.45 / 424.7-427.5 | 0.05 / 16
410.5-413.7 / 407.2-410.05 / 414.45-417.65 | -0.04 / 14.6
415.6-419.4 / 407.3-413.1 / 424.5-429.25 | 0.09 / 15.4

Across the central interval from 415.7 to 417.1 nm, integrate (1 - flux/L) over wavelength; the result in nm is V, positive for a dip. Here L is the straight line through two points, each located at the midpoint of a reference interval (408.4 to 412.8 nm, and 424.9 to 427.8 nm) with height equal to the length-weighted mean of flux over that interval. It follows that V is 0.10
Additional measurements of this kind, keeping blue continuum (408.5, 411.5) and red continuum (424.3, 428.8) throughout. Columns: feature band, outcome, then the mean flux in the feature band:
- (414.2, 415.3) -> 0.099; 13.8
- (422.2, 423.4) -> 0.104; 14.4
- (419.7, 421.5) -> 0.040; 15.3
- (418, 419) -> 0.083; 14.2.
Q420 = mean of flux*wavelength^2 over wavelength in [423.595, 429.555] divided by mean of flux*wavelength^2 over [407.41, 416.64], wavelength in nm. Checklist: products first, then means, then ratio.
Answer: 1.16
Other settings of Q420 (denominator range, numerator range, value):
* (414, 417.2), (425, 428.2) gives 1.21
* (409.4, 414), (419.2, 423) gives 1.07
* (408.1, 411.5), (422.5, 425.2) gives 1.12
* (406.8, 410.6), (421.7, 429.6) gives 1.15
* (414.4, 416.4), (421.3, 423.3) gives 1.10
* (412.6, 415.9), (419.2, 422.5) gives 1.10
